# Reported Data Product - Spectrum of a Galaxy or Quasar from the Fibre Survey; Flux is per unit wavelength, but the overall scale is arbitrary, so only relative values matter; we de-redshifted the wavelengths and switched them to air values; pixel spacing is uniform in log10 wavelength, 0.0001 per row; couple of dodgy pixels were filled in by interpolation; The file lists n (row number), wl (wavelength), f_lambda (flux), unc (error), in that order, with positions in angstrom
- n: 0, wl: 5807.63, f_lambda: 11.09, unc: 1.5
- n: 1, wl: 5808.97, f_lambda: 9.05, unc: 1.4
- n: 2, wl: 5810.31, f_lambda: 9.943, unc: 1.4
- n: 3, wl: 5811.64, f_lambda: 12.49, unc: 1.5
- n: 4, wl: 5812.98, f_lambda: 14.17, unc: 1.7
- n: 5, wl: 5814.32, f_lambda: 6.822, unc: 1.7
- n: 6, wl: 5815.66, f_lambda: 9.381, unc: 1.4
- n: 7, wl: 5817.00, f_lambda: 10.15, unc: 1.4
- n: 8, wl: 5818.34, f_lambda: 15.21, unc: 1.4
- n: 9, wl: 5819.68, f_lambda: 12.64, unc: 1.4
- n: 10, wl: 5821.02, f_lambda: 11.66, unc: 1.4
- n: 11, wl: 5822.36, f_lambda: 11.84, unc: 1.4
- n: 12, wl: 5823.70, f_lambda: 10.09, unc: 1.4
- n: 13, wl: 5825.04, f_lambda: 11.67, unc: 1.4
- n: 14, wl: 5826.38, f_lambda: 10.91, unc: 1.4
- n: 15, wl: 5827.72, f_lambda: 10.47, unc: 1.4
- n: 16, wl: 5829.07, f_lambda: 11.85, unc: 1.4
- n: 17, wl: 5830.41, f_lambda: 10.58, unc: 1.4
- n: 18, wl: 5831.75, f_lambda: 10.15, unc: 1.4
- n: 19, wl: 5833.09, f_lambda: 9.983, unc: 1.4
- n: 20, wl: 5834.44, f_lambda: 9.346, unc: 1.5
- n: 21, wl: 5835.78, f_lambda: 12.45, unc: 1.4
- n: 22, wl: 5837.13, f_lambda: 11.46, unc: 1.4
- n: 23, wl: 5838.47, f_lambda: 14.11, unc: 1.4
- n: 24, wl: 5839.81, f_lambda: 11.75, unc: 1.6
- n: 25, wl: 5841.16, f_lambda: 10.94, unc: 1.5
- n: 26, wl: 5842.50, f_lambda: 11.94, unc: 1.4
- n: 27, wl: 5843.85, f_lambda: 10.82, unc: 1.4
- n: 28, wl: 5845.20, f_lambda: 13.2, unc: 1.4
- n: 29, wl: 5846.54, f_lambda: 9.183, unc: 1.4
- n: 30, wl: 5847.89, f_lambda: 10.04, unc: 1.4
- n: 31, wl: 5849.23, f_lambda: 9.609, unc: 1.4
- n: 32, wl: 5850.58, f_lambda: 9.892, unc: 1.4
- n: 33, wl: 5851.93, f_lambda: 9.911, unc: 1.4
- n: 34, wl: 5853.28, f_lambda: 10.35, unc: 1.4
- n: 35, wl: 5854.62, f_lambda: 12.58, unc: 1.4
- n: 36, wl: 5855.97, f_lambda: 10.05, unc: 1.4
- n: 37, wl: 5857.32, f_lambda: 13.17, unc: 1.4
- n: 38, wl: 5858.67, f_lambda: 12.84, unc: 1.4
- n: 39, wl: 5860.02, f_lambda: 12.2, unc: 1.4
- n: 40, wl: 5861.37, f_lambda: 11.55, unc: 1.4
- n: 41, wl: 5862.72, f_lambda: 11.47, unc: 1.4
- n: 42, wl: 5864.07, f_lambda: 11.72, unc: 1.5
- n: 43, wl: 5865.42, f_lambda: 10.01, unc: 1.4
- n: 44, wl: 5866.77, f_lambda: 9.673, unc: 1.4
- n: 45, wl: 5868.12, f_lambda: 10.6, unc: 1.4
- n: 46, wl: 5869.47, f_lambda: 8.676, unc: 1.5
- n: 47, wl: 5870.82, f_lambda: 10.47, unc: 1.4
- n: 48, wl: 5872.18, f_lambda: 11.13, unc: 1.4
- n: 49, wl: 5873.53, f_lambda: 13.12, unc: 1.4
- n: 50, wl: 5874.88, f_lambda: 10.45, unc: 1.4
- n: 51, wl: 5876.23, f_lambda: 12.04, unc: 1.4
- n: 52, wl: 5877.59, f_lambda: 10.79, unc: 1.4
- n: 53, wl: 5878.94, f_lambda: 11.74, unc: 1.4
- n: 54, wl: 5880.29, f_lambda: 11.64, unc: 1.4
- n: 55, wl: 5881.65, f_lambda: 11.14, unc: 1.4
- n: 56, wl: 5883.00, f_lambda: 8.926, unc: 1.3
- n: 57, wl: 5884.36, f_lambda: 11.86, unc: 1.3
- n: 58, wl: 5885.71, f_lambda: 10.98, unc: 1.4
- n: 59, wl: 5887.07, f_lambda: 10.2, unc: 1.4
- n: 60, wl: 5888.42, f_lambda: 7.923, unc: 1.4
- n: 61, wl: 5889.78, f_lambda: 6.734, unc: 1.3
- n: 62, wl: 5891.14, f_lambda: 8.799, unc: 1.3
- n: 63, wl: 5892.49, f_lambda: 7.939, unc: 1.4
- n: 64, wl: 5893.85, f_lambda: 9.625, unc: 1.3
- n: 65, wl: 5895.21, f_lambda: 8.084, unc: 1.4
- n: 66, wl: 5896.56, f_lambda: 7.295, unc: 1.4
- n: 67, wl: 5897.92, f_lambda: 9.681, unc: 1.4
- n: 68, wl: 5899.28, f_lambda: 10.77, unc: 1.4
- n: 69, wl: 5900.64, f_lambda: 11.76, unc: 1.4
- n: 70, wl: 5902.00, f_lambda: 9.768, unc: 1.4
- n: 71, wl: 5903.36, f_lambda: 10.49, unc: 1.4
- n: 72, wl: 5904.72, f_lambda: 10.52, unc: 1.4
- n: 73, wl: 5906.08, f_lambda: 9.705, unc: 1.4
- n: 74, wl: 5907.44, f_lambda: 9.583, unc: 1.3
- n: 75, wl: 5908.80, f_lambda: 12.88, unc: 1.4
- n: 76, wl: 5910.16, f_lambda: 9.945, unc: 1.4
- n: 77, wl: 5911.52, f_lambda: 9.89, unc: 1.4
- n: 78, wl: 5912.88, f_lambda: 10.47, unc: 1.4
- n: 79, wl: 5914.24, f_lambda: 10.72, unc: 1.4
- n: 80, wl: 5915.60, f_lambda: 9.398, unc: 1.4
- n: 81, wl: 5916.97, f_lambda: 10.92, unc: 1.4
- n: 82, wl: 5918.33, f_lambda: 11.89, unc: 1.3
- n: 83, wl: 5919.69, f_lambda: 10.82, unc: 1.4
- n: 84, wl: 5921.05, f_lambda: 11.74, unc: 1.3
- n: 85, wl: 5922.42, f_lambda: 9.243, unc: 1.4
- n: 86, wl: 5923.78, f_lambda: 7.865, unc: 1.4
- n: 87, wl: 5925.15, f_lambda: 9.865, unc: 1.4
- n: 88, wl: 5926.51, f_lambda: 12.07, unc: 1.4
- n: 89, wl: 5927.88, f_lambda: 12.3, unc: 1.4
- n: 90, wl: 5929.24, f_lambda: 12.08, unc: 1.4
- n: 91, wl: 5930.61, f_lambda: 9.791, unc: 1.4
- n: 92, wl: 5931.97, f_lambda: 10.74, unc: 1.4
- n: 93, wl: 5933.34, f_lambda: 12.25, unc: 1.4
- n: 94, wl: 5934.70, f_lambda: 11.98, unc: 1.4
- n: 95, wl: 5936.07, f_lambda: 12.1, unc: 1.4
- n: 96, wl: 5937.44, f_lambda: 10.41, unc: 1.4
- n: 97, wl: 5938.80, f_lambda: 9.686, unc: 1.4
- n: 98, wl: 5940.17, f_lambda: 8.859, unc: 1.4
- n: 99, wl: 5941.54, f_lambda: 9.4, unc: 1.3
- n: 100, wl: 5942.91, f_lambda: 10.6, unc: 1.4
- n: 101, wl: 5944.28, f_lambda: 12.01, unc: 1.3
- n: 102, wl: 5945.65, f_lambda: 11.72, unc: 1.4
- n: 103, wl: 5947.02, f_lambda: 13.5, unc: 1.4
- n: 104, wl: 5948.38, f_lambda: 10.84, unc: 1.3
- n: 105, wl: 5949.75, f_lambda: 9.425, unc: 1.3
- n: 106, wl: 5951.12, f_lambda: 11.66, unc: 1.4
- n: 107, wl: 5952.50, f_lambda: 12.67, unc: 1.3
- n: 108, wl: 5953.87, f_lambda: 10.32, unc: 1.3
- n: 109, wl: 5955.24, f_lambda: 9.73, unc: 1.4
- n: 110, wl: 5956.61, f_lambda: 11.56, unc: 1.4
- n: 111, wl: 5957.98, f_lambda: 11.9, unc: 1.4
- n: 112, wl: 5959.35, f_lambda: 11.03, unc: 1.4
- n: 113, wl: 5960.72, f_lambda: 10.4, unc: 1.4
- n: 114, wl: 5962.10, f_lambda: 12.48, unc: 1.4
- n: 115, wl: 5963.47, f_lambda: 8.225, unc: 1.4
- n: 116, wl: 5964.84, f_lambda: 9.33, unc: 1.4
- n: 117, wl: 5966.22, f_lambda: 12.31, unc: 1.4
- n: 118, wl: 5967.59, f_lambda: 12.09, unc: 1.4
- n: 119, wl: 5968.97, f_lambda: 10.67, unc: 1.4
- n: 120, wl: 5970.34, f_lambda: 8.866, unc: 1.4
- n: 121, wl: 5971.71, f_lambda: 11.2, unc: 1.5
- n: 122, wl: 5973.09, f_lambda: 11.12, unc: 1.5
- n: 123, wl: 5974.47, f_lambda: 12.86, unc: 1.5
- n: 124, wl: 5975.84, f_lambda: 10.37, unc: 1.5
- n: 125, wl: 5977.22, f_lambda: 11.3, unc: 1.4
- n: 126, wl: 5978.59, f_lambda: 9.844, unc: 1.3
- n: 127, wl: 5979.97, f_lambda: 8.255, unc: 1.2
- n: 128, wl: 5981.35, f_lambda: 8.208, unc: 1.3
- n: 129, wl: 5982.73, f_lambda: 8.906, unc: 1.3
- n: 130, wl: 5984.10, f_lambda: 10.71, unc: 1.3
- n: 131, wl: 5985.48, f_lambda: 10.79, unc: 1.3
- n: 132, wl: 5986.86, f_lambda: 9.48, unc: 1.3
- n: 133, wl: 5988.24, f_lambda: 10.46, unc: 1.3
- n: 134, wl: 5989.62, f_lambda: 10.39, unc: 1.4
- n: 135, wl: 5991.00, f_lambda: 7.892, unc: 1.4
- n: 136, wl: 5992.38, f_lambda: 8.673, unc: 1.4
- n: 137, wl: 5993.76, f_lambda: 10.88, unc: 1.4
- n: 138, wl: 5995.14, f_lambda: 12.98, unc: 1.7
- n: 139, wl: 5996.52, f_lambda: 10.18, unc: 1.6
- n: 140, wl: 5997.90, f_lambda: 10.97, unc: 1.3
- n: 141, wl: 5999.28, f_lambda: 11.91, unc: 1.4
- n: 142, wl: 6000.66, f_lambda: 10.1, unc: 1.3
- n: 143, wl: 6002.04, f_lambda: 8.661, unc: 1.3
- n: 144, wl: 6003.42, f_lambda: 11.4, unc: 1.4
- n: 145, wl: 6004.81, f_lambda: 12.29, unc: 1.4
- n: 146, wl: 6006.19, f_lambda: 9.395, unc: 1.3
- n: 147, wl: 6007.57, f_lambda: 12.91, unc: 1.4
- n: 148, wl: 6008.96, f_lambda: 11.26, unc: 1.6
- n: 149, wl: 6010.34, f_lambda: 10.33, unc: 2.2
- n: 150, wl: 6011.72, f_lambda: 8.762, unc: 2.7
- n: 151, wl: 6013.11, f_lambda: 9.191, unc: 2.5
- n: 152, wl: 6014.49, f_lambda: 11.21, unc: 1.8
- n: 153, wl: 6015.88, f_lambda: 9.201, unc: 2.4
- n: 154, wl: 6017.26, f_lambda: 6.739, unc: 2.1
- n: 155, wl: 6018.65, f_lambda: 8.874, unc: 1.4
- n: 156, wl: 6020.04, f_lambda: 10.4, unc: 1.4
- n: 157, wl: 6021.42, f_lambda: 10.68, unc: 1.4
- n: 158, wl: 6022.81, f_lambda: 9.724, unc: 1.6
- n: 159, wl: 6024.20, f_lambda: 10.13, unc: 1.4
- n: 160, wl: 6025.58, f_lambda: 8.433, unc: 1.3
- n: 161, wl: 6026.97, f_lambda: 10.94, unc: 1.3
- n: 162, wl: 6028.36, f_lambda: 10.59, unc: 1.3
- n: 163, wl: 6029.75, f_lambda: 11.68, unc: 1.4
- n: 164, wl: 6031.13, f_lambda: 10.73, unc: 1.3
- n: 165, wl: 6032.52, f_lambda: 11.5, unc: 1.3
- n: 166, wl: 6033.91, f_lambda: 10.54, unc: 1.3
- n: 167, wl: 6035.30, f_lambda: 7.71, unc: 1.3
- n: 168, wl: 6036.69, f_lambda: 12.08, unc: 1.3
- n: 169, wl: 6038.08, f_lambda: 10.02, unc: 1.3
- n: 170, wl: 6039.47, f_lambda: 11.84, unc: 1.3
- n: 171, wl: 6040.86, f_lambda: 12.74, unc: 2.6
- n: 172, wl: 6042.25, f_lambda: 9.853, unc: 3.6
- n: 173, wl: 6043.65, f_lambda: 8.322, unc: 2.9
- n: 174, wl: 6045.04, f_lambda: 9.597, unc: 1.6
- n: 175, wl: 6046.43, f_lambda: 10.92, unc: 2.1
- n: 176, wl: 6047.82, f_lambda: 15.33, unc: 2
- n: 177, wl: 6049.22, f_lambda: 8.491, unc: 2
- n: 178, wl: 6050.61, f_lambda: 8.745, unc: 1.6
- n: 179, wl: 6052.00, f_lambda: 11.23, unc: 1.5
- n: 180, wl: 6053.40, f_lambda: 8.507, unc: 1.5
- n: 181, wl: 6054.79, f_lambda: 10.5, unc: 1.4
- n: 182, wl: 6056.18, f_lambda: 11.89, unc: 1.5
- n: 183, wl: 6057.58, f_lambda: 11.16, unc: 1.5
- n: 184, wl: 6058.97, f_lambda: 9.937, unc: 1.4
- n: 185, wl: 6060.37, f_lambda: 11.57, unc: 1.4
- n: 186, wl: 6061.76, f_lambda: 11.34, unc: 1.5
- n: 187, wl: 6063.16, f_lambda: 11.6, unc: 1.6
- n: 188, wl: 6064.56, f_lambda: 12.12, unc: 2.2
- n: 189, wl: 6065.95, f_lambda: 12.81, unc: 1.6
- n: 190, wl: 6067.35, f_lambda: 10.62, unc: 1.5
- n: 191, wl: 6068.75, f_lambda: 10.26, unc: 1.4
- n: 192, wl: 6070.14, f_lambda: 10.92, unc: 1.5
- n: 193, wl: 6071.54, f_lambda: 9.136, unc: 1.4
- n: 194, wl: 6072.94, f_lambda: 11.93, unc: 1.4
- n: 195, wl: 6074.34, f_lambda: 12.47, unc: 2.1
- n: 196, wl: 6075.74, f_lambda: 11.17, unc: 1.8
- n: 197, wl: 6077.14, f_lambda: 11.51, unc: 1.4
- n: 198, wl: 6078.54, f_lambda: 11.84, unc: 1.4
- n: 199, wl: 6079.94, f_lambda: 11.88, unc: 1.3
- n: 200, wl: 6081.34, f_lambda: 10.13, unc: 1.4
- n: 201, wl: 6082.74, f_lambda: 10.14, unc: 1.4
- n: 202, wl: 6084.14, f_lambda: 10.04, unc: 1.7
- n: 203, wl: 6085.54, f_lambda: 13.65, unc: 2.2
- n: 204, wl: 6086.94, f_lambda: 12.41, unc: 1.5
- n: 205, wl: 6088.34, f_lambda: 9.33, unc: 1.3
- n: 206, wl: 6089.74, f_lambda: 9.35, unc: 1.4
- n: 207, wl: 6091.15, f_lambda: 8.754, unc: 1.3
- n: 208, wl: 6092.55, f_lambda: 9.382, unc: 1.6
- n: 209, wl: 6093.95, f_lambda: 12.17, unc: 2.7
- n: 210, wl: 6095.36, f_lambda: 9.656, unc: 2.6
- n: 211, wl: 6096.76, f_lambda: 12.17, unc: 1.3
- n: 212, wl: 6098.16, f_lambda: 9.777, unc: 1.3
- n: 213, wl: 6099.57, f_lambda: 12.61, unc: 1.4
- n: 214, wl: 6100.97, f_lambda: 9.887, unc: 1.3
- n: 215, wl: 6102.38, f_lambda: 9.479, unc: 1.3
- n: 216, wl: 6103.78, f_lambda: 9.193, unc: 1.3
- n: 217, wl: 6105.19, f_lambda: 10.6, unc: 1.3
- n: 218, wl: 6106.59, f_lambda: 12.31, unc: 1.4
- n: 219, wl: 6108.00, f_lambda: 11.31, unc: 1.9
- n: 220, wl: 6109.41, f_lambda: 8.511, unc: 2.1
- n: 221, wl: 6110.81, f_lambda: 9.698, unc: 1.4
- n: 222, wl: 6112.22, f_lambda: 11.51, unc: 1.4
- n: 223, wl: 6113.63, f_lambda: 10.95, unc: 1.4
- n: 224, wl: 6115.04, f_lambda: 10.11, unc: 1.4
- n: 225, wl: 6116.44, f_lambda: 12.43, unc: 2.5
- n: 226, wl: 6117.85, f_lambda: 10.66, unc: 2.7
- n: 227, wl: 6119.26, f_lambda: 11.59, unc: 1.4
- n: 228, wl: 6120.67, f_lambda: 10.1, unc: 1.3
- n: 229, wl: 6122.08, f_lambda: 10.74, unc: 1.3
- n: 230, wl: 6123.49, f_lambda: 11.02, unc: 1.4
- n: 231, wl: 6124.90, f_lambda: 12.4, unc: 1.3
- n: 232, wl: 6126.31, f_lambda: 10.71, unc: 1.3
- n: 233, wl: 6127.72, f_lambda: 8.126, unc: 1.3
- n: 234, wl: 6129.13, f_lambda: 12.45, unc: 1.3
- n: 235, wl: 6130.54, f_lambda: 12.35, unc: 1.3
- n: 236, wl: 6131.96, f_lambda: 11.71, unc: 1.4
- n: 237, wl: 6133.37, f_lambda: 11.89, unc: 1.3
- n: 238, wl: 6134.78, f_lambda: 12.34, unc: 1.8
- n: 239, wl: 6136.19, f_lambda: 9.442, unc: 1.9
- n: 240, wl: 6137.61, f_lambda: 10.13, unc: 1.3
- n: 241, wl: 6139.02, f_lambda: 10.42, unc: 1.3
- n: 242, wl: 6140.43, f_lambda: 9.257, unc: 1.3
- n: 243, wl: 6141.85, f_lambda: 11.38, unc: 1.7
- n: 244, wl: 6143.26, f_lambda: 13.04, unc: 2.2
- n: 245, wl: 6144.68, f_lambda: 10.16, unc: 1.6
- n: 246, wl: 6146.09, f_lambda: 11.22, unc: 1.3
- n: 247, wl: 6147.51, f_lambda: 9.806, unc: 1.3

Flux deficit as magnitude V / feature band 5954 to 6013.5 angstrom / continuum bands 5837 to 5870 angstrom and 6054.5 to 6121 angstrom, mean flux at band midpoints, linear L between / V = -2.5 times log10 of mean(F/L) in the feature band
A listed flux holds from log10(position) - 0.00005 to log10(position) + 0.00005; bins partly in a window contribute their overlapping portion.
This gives 0.05 mag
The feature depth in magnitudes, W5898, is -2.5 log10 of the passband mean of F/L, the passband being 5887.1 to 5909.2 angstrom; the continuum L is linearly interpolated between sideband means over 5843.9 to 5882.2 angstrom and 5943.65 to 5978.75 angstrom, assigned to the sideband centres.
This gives 0.17 mag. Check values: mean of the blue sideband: 11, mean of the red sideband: 11.1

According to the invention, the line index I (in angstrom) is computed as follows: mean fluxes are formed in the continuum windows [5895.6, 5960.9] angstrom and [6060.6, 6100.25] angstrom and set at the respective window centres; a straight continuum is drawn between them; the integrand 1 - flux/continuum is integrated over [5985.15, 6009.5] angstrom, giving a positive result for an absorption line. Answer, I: 0.62 angstrom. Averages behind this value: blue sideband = 10.7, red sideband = 11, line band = 10.6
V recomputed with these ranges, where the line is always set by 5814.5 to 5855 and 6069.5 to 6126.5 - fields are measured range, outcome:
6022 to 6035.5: 0.06 mag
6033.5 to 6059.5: 0.04 mag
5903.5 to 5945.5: 0.03 mag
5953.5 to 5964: 0.02 mag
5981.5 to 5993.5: 0.14 mag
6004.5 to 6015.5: 0.03 mag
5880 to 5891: 0.13 mag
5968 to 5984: 0.08 mag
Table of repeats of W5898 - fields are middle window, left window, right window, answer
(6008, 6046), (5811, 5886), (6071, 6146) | 0.084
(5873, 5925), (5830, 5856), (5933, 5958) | 0.084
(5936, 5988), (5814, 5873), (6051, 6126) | 0.033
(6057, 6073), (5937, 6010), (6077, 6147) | -0.032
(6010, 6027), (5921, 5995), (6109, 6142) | 0.127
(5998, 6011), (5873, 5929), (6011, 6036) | -0.106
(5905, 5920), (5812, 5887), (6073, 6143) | 0.049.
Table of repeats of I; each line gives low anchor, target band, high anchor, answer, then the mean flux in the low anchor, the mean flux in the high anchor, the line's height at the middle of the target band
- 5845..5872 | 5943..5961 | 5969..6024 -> -1.5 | 10.8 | 10.2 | 10.4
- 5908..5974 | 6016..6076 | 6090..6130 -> 0.8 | 10.9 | 10.6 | 10.7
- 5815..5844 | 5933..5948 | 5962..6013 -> -0.6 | 11.3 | 10.4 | 10.7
